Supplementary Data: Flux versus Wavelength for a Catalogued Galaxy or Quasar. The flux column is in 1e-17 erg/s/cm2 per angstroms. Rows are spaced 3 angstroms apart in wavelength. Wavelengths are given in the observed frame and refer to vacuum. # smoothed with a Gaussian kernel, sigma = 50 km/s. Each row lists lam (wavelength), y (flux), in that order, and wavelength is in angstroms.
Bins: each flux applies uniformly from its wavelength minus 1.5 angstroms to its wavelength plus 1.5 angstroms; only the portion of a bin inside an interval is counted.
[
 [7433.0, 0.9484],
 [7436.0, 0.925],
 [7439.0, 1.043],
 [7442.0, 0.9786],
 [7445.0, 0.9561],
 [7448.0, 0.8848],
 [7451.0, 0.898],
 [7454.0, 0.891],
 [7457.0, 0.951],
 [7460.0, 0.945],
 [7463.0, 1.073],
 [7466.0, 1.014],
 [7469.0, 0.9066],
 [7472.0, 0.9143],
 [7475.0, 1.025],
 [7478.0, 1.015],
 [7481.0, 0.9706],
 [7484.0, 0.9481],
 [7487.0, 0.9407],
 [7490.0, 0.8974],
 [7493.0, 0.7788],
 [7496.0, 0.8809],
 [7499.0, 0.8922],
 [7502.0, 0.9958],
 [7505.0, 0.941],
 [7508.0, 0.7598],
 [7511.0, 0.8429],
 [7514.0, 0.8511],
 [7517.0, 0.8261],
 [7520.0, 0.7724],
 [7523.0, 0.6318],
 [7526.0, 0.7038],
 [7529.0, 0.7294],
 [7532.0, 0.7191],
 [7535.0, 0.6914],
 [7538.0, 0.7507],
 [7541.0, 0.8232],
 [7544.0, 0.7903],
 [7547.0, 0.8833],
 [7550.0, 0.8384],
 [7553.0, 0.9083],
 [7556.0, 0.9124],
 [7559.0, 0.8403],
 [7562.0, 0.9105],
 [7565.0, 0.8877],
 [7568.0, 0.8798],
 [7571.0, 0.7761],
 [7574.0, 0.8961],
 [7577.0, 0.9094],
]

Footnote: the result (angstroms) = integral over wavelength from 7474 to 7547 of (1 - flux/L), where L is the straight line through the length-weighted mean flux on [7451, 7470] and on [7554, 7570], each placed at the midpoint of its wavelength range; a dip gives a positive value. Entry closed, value 6.6 angstroms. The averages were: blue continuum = 0.96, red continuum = 0.883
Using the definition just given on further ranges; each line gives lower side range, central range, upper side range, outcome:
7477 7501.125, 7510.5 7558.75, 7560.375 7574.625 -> 5.17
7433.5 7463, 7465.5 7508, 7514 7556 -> -2.64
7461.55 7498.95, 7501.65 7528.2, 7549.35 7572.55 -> 3.19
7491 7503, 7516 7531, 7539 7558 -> 2.42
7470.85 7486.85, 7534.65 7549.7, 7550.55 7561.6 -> 1.70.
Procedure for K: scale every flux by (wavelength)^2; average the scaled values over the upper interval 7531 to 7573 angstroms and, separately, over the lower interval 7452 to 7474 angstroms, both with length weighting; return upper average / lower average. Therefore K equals 0.89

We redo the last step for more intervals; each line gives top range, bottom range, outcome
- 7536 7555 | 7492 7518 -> 0.97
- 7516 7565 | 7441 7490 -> 0.85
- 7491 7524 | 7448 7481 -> 0.88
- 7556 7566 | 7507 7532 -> 1.17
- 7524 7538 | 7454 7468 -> 0.74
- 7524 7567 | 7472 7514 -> 0.90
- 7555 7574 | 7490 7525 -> 1.06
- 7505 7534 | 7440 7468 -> 0.82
